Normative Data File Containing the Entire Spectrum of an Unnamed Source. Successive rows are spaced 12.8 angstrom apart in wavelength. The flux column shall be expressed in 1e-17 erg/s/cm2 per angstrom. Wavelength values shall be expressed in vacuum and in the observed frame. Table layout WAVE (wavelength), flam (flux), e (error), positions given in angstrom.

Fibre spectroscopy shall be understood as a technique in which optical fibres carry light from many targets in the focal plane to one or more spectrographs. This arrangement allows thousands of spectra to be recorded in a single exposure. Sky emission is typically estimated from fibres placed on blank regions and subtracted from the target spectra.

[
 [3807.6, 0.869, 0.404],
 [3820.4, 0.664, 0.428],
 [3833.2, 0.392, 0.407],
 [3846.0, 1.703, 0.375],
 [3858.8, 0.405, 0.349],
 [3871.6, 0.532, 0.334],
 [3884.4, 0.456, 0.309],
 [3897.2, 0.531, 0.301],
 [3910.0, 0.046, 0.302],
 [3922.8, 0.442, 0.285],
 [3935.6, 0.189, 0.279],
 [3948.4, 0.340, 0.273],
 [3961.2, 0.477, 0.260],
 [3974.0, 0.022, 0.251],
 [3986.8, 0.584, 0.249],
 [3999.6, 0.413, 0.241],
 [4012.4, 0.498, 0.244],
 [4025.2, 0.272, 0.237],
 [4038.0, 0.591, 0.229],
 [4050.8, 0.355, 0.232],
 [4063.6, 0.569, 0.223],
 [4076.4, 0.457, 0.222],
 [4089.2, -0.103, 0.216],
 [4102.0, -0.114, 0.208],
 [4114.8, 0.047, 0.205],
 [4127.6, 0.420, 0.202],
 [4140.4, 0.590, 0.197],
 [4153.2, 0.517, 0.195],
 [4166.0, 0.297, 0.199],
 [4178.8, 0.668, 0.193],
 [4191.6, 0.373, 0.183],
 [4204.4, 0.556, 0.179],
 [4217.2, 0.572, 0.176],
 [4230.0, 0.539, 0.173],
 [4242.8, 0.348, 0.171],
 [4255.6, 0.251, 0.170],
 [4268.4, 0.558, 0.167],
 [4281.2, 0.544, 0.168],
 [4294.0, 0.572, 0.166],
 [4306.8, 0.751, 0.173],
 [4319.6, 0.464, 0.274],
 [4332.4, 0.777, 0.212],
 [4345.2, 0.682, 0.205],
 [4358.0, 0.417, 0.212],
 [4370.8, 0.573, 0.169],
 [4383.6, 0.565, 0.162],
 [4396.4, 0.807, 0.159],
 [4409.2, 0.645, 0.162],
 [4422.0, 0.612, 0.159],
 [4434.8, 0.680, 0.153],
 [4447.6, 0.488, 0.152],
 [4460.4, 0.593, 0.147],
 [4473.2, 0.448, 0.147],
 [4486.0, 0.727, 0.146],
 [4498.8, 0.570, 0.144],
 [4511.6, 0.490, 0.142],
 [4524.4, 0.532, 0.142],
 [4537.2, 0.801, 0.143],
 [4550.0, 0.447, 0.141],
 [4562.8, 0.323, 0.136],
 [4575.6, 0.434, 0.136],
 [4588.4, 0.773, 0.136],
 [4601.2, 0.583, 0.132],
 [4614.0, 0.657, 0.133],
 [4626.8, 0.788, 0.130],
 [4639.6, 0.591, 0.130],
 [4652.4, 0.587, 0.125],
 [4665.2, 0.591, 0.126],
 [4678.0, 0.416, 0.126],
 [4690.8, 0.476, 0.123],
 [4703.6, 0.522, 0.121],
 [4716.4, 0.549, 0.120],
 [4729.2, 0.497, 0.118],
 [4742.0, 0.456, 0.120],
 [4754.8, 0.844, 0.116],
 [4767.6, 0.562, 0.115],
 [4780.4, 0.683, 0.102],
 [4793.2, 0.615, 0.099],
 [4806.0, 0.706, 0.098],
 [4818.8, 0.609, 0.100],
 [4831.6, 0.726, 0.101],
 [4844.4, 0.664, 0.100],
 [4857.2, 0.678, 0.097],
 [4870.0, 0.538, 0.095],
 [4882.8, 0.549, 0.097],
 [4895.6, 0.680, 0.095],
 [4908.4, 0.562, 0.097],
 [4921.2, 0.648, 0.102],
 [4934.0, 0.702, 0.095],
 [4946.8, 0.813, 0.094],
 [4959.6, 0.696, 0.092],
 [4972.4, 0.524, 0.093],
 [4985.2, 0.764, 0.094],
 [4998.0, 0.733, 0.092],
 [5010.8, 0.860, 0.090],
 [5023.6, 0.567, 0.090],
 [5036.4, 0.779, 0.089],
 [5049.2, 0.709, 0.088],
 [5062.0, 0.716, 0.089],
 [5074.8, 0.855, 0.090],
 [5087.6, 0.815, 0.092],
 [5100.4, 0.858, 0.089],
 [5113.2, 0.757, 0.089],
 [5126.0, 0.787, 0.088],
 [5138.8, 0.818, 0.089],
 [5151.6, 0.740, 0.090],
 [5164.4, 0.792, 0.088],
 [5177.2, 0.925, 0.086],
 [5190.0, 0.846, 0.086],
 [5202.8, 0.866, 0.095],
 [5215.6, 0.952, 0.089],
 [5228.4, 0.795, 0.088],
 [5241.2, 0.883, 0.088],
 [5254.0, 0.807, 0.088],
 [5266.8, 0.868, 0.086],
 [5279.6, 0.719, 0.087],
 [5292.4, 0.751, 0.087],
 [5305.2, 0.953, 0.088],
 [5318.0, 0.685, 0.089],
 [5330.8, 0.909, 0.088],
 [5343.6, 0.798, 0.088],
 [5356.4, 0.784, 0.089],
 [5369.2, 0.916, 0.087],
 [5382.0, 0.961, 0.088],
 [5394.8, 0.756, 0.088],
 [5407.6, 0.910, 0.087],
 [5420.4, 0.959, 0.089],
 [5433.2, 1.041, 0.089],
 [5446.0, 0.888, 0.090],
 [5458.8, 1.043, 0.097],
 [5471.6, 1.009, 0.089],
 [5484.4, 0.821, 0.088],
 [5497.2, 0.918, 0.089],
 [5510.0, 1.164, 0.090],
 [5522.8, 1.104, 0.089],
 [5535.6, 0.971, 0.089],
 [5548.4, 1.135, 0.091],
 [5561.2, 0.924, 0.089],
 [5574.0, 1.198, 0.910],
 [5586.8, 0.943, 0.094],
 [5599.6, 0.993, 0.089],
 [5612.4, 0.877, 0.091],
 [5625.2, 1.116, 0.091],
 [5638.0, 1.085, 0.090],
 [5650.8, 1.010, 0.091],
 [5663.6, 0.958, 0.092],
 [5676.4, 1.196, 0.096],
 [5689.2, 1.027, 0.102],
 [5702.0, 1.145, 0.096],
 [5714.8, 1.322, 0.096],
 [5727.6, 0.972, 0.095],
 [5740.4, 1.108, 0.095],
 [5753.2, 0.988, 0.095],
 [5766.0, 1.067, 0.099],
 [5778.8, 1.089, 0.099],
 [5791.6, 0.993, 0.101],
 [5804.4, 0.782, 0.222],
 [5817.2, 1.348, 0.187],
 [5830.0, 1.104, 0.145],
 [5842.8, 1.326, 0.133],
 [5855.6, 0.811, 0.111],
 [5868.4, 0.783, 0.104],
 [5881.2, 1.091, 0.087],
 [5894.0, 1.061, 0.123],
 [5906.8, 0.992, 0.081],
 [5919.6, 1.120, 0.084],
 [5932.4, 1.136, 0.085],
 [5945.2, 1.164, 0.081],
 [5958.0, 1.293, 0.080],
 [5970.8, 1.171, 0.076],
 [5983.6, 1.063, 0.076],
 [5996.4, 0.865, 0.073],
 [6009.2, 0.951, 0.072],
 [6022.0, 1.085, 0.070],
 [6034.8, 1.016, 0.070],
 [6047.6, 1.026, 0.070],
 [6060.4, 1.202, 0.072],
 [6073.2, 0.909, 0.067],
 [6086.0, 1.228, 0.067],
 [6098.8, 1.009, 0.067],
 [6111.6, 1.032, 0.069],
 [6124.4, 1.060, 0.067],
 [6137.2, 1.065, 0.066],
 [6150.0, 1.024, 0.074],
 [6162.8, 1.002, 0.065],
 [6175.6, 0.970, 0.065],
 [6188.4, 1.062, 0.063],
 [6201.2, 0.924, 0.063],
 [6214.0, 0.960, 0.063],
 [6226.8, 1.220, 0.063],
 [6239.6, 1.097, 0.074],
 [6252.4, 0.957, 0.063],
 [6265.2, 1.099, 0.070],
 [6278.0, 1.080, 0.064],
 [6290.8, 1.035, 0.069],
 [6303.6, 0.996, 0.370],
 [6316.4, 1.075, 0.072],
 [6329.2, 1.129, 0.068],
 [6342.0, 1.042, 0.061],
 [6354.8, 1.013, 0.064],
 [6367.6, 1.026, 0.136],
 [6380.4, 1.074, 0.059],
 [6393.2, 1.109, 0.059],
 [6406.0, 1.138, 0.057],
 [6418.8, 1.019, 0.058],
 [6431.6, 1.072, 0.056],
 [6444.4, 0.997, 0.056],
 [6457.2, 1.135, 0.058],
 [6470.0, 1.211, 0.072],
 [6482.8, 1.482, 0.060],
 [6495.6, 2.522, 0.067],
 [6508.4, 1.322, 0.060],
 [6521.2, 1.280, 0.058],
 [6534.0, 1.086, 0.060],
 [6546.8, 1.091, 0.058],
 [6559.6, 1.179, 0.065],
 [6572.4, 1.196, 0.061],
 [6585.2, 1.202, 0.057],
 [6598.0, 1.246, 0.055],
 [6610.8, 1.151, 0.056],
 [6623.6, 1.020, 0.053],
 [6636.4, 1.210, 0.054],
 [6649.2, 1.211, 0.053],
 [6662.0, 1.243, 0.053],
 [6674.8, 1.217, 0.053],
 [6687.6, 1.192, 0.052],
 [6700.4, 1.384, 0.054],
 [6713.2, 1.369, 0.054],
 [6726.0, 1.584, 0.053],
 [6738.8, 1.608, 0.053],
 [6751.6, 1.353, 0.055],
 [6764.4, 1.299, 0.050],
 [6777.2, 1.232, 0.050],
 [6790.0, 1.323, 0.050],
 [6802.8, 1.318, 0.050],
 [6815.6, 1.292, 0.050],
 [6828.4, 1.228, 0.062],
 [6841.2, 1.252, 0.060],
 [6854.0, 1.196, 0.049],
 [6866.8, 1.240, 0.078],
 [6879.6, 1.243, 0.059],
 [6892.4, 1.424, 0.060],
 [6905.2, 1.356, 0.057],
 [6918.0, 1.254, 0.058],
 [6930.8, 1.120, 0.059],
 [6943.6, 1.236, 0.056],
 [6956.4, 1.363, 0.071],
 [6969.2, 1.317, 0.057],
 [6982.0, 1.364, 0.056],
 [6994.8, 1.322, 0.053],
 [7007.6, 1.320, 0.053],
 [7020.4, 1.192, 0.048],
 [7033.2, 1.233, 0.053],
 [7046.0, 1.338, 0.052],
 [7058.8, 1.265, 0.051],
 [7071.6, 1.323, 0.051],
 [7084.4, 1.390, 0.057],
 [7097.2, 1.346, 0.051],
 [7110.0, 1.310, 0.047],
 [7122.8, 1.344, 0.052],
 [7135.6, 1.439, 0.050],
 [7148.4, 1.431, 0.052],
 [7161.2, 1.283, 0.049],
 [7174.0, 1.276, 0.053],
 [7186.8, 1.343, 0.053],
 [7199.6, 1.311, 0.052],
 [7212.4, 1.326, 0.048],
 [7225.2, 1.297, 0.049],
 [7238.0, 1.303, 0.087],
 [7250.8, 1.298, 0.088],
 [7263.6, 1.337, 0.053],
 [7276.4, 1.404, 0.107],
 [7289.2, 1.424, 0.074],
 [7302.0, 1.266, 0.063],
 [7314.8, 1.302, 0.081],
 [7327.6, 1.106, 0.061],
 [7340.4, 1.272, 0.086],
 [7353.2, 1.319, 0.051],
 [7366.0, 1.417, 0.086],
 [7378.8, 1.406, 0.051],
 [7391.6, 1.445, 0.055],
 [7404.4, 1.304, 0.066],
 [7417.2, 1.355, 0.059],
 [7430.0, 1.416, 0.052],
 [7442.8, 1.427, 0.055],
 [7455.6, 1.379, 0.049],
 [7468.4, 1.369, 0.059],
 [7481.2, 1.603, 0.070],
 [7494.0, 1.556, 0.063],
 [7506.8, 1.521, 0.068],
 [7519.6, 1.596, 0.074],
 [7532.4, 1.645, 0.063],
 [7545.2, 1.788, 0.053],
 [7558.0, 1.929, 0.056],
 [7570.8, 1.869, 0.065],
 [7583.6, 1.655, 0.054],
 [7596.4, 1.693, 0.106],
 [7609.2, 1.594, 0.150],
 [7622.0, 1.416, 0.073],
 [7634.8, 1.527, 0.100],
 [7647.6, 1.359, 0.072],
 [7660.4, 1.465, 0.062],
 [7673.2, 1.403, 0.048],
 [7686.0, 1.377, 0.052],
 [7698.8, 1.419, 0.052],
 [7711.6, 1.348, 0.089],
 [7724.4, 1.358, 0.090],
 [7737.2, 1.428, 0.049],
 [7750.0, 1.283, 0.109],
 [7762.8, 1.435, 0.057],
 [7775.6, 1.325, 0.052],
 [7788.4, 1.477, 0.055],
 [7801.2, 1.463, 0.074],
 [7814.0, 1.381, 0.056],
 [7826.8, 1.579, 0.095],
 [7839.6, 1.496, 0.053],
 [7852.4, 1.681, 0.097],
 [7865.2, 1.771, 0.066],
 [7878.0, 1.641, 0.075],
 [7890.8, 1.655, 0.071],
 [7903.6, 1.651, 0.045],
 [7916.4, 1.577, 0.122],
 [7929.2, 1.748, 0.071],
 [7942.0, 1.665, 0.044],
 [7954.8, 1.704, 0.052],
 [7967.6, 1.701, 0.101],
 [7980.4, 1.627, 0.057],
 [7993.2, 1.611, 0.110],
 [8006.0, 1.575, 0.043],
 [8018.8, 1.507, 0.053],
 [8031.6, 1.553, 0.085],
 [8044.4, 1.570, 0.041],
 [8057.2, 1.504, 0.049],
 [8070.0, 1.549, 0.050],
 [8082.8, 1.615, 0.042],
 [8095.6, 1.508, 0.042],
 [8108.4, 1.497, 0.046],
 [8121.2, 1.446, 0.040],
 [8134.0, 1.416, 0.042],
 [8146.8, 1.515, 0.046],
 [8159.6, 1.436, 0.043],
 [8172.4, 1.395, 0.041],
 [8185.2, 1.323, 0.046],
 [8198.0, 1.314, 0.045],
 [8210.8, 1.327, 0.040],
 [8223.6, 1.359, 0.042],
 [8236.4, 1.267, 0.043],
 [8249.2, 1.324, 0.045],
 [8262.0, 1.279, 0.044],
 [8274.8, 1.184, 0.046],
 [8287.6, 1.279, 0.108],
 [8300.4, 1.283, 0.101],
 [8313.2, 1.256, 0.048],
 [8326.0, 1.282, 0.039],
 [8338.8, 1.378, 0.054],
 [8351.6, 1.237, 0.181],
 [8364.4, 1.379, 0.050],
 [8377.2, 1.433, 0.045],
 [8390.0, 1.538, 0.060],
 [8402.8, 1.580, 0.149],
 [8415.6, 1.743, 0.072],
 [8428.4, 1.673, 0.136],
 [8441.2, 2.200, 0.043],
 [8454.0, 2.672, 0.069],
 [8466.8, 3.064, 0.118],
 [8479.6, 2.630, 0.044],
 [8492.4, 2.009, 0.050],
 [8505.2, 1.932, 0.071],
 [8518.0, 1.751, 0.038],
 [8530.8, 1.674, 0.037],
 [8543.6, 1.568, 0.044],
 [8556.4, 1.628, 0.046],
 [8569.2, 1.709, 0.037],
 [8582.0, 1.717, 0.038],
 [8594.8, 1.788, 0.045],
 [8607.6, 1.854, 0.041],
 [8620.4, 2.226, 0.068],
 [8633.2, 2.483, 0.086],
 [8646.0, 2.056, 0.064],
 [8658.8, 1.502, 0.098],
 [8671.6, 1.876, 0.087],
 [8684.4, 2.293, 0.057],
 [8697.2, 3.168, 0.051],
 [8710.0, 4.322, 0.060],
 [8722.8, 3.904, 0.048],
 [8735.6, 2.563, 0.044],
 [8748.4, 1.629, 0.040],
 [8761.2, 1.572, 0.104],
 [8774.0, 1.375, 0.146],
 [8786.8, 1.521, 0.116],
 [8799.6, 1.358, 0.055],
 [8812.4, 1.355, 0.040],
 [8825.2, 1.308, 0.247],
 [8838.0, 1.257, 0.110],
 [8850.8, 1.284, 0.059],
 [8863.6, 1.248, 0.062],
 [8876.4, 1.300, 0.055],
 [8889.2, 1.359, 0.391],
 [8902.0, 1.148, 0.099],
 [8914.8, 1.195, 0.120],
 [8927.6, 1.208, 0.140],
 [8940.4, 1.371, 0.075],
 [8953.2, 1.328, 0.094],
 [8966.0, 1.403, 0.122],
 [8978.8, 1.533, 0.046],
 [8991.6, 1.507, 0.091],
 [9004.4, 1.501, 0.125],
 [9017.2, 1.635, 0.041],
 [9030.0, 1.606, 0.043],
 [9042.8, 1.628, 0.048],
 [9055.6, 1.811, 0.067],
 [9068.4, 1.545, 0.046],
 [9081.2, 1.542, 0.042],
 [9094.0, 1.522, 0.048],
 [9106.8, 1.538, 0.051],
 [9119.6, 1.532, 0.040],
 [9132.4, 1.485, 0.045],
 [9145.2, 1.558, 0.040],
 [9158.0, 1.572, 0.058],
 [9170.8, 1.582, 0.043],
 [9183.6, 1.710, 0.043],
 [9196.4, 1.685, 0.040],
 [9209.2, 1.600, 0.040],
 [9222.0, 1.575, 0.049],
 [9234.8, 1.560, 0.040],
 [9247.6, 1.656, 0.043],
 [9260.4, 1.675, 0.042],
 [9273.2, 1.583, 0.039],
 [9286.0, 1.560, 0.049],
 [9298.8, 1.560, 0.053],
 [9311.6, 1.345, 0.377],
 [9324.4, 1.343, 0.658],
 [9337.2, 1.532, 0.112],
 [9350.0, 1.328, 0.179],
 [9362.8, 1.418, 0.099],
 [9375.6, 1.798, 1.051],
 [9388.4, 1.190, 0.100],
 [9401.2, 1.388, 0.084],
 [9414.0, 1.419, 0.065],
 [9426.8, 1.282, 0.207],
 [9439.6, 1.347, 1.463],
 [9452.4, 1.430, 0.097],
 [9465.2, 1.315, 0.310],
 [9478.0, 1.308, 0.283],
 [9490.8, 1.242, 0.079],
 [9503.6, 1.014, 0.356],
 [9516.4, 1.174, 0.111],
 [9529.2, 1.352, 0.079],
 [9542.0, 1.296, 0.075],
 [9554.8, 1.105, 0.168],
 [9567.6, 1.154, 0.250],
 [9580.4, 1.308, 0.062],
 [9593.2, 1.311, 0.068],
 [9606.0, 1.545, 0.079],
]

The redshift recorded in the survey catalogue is 0.741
